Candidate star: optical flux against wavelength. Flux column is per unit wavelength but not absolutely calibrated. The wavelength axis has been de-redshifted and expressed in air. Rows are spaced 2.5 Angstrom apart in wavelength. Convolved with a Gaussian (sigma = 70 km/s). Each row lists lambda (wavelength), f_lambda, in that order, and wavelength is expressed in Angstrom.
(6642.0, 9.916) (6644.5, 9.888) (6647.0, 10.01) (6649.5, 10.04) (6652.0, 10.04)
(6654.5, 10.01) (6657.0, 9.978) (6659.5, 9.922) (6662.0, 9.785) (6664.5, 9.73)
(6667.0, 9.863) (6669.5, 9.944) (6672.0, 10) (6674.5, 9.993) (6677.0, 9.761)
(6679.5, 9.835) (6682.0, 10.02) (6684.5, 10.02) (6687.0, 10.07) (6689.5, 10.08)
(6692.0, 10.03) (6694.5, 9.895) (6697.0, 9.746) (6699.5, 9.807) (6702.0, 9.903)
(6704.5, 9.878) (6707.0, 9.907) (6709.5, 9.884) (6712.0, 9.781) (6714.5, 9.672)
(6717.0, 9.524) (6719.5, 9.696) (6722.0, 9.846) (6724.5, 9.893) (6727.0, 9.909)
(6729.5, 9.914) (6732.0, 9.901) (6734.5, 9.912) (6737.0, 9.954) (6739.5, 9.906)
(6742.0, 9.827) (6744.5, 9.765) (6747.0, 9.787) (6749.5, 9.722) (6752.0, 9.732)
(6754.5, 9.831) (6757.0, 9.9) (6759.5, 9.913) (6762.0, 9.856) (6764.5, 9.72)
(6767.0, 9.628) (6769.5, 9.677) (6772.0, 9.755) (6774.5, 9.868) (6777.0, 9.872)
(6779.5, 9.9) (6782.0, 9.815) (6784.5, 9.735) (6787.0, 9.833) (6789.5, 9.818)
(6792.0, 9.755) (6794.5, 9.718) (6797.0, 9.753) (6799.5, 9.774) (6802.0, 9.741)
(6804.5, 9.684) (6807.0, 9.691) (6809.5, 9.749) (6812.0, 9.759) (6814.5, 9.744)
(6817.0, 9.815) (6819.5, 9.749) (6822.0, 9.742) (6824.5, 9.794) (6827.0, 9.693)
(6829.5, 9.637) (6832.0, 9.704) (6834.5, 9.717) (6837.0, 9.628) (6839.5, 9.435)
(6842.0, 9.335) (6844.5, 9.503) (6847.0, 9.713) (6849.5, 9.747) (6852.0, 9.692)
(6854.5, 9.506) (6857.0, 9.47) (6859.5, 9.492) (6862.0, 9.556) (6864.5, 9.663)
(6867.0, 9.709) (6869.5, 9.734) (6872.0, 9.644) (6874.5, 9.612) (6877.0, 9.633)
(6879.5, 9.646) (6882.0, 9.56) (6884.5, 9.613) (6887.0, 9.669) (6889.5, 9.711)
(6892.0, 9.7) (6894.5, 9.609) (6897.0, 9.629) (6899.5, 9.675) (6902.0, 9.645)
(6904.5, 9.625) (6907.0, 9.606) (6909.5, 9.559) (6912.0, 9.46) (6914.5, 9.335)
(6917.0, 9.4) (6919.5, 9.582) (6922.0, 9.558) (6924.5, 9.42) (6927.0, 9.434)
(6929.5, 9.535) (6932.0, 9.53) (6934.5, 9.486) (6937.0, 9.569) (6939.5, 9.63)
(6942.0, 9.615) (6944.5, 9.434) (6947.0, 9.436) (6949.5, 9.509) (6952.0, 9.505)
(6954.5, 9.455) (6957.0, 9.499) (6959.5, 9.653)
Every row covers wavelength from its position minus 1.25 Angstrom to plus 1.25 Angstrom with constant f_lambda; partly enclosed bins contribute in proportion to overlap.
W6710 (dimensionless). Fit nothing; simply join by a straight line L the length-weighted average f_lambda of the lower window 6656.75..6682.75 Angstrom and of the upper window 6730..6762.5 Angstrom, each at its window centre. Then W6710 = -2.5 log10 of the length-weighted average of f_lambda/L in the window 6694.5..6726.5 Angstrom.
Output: 0.01 mag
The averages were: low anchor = 9.89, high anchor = 9.85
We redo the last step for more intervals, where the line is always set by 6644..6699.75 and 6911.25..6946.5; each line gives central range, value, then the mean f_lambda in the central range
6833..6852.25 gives 0.01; 9.59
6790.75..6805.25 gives 0.00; 9.74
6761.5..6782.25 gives 0.00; 9.78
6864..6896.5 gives -0.01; 9.65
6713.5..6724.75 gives 0.02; 9.71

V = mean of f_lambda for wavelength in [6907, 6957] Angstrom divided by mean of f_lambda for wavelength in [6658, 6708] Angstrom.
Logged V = 0.96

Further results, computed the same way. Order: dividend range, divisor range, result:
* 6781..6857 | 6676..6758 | 0.98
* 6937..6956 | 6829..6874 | 0.99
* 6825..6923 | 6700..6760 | 0.98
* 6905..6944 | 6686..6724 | 0.97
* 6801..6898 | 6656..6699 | 0.97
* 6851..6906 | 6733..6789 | 0.98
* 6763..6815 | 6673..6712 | 0.98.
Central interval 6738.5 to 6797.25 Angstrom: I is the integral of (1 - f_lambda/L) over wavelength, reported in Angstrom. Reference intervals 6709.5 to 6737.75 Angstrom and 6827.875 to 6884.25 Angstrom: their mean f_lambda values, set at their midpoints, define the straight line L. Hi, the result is -0.3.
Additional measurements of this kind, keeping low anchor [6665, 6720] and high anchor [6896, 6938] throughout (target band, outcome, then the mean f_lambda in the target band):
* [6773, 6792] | -0.2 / 9.83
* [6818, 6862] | 0.1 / 9.62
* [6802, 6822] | -0.1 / 9.74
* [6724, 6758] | -0.2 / 9.85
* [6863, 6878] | -0.1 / 9.66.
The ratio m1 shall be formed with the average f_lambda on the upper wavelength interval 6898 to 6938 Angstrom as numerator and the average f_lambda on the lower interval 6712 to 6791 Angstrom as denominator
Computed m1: 0.97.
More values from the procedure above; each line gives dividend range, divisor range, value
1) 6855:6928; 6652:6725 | 0.97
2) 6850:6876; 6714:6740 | 0.98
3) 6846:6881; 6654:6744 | 0.97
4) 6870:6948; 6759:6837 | 0.98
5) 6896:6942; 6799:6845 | 0.99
